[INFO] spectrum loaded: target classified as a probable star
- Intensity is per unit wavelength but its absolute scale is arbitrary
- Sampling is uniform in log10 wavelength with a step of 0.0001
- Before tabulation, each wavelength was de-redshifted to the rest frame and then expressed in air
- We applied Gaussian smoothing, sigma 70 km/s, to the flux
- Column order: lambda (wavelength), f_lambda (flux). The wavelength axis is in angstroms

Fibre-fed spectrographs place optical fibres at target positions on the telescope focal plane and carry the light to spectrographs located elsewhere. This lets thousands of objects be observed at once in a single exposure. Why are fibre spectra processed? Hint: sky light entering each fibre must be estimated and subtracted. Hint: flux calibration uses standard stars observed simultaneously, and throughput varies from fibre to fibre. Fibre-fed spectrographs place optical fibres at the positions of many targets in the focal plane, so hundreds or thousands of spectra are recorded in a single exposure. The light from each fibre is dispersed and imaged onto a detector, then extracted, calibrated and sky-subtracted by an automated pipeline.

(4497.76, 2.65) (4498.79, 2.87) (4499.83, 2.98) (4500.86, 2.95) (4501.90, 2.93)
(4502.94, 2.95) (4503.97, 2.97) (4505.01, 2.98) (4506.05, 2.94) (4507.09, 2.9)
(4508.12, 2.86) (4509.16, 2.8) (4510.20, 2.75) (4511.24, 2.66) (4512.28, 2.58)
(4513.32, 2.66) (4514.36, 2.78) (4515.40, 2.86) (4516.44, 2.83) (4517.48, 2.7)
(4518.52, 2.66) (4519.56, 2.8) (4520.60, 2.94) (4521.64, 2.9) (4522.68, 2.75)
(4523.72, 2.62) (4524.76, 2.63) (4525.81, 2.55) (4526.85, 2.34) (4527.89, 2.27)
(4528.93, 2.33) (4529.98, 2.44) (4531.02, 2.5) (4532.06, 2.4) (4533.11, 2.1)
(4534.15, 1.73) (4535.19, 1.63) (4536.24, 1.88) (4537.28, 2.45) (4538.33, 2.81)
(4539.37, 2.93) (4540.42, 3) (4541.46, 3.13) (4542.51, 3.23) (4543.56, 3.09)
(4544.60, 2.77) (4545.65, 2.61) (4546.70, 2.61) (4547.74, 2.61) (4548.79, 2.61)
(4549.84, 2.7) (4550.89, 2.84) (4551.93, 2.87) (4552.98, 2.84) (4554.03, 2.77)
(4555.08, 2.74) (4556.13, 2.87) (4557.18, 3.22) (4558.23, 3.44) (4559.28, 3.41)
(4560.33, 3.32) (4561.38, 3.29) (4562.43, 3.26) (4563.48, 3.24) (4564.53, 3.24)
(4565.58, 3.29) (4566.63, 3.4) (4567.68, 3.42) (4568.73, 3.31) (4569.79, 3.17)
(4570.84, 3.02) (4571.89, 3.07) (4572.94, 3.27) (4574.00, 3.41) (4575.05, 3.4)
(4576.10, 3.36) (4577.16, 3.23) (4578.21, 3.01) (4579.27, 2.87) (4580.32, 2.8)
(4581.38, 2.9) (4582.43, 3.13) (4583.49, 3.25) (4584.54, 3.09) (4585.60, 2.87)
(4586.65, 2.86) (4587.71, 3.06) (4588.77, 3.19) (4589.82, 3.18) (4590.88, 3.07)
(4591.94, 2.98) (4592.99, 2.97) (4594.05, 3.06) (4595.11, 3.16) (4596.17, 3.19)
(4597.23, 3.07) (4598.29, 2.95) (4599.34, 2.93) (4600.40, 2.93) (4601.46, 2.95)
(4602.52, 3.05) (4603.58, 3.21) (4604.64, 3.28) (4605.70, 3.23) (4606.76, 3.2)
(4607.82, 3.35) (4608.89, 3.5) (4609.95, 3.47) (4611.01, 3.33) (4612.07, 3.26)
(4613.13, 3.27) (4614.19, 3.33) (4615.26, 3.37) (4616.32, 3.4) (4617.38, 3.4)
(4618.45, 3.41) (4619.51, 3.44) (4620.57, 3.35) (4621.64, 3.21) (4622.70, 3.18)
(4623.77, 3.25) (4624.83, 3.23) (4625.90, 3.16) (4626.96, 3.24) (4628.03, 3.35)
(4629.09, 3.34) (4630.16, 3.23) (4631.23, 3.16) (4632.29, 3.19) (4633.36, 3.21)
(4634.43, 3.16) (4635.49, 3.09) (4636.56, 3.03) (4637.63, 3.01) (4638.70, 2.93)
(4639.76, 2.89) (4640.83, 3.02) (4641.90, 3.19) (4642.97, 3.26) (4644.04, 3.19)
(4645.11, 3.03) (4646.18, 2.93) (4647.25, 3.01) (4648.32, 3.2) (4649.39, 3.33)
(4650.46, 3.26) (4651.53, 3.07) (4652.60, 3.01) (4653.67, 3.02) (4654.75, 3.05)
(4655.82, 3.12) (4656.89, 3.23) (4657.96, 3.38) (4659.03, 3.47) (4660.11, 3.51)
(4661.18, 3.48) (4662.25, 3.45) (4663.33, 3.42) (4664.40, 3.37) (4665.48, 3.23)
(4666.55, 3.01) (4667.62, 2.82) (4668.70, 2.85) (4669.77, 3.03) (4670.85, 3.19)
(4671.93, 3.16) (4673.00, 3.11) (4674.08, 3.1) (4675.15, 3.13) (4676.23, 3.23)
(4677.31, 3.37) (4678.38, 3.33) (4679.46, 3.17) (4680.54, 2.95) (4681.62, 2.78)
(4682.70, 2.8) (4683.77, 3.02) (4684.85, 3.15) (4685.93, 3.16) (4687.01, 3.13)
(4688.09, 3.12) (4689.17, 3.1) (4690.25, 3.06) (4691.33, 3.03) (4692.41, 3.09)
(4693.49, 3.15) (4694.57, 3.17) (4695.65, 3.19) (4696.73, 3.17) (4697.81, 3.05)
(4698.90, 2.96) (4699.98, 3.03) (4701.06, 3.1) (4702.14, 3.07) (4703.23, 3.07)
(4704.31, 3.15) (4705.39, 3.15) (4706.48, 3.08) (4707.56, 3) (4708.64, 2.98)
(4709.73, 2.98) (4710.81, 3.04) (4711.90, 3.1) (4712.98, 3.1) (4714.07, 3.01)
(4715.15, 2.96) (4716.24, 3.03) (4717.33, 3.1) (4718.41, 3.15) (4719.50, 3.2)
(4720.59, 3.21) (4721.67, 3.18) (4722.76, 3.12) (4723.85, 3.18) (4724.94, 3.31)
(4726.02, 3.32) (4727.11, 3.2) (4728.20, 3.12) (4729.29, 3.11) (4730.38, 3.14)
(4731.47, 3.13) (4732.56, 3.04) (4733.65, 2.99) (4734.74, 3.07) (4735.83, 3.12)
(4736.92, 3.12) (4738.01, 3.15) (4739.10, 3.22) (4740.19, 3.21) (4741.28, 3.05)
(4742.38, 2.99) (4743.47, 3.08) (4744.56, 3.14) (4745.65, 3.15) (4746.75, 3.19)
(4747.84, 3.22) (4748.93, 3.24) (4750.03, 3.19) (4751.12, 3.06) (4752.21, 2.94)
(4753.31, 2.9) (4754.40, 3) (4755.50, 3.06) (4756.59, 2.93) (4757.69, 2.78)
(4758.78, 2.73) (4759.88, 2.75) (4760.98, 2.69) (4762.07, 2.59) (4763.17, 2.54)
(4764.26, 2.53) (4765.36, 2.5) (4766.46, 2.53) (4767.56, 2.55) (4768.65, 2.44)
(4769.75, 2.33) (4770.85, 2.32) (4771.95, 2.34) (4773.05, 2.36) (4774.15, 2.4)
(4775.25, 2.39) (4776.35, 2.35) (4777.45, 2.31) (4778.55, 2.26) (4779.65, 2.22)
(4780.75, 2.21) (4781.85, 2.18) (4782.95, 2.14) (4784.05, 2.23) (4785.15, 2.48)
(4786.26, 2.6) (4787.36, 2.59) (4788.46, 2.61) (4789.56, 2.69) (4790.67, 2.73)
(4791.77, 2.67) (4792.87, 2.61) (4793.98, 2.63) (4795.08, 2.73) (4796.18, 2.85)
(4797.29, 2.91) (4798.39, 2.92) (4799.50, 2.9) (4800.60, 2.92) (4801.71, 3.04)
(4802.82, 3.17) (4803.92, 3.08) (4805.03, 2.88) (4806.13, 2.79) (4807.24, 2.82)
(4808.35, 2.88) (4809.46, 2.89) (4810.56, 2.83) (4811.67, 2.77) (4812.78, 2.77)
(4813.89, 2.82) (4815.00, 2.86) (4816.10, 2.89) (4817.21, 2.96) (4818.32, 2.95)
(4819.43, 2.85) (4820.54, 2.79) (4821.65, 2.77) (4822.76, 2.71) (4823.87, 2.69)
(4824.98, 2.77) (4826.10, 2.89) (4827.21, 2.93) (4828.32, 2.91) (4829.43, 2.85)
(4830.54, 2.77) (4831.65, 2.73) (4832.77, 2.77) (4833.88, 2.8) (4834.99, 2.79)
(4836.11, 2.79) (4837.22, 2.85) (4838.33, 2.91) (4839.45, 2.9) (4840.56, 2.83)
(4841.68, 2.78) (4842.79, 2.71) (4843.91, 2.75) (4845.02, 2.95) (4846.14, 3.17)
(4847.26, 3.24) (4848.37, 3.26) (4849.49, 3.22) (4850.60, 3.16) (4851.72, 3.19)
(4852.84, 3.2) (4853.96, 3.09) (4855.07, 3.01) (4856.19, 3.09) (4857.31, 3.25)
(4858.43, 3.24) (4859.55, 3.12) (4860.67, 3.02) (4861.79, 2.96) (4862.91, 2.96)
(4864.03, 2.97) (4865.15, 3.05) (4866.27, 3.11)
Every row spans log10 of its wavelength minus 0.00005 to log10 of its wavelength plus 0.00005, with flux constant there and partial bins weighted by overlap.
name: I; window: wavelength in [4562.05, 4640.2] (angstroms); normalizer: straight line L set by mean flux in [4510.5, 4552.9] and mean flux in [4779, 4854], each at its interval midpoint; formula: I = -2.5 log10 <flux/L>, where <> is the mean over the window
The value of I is -0.19 mag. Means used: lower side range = 2.62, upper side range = 2.81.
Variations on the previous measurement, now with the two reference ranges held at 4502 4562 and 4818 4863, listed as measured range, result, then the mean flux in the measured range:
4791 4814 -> 0.02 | 2.85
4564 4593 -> -0.14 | 3.14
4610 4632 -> -0.18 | 3.3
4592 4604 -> -0.10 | 3.04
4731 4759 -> -0.07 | 3.07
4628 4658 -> -0.12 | 3.13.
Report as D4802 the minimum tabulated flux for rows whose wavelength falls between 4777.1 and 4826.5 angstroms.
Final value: 2.14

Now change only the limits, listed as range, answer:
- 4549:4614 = 2.7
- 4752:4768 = 2.5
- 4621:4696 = 2.78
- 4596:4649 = 2.89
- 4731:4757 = 2.9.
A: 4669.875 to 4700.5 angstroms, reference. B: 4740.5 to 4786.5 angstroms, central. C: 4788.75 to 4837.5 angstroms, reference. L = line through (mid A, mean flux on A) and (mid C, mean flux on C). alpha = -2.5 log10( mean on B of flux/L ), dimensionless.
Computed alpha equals 0.11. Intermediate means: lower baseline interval 3.1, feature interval 2.67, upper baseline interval 2.83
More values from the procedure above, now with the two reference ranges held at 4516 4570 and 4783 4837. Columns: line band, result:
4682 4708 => -0.11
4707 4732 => -0.12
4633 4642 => -0.10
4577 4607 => -0.10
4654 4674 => -0.15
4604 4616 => -0.19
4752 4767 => 0.02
